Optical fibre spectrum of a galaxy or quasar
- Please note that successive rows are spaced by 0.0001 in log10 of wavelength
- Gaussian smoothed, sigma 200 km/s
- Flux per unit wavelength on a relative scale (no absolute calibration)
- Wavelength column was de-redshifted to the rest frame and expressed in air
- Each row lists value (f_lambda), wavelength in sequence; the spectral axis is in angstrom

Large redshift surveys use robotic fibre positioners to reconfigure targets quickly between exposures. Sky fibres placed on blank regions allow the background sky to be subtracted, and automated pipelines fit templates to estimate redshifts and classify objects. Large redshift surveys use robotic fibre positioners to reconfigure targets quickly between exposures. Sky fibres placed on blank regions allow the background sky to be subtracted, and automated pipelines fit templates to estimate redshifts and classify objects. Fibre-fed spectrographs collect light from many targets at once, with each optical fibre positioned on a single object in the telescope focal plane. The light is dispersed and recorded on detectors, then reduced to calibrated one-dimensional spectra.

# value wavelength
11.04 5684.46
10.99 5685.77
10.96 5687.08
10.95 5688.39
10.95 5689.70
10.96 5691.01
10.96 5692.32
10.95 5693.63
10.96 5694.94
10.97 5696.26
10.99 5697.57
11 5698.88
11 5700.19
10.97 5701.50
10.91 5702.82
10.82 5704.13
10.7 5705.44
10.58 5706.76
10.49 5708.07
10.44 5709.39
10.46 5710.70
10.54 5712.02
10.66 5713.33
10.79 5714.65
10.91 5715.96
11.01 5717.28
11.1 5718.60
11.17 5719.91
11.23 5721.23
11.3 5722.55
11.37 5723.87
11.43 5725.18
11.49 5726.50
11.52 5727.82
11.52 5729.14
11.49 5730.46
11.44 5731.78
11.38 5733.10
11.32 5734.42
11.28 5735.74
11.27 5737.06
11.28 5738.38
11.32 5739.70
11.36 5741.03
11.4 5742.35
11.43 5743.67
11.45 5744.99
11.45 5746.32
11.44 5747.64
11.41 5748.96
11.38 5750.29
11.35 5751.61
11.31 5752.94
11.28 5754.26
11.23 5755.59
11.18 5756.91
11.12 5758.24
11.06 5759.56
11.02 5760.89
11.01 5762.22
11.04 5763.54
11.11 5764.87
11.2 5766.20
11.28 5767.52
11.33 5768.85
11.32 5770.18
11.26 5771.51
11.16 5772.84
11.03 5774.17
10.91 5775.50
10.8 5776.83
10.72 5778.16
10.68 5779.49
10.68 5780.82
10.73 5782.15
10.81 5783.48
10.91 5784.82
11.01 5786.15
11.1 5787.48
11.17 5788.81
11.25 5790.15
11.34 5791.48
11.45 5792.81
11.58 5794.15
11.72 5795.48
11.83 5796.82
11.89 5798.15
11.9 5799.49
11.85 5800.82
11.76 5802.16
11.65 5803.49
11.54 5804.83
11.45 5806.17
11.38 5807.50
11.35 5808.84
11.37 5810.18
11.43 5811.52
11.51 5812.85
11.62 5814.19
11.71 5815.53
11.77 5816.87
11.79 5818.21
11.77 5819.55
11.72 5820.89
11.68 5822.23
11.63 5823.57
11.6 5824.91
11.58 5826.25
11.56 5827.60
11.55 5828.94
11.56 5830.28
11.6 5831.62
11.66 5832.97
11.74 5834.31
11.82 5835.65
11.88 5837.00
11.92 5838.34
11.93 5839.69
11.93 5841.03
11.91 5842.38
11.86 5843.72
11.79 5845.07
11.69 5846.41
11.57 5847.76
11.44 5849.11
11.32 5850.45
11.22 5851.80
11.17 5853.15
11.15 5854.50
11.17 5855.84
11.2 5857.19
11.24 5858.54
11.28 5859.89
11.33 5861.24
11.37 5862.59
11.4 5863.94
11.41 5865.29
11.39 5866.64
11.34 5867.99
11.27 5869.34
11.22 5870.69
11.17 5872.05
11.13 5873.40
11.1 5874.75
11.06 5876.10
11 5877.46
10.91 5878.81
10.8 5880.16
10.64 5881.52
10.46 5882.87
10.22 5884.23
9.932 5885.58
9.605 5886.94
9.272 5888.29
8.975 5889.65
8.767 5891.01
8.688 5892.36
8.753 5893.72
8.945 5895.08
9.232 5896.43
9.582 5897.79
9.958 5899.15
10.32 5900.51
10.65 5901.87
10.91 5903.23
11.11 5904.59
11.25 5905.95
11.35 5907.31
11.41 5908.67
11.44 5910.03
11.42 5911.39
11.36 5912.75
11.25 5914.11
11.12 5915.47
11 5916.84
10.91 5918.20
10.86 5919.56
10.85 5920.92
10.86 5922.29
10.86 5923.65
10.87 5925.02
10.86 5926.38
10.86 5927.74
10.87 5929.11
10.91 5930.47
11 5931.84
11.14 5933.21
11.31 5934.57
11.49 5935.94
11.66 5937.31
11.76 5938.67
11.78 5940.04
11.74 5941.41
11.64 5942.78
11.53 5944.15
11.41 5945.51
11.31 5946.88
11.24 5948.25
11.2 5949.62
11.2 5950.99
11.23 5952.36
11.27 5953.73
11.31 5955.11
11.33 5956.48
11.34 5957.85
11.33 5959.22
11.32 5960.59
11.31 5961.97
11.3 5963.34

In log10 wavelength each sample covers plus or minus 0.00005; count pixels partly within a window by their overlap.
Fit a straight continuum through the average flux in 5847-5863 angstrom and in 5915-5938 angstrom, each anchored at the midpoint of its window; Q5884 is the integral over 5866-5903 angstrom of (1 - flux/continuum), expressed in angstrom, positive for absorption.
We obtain 3.1 angstrom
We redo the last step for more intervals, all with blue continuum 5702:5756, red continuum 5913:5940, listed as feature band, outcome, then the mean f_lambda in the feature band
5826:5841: -0.80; 11.7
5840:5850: -0.55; 11.7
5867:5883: 0.12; 11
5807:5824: -0.71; 11.6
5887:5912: 2.27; 10.1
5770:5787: 0.35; 10.9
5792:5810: -0.80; 11.6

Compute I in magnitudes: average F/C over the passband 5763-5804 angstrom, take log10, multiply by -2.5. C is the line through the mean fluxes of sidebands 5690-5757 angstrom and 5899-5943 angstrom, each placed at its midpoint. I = -0.01 mag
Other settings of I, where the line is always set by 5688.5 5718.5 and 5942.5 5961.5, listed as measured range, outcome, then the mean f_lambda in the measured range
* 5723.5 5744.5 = -0.05 mag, 11.4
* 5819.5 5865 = -0.04 mag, 11.6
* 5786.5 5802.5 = -0.05 mag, 11.6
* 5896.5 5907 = 0.07 mag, 10.5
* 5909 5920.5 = 0.01 mag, 11.2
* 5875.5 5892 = 0.11 mag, 10.1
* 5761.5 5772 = -0.02 mag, 11.2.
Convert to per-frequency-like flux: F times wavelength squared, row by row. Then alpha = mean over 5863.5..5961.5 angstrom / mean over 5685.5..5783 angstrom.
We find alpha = 1.04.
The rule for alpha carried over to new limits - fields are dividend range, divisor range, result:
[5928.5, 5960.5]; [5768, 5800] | 1.07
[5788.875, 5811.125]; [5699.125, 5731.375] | 1.08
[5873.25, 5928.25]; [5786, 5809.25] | 0.94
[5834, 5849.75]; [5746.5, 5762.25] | 1.08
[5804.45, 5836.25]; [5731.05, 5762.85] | 1.05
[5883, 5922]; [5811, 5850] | 0.91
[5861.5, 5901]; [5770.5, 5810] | 0.95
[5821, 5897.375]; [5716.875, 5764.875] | 1.02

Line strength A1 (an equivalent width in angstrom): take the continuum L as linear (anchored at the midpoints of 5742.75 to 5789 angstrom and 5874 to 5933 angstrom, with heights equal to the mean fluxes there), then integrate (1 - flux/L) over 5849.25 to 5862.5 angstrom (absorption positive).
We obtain -0.6 angstrom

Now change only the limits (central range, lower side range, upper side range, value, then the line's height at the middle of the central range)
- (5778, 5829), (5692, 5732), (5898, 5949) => -1.8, 11.1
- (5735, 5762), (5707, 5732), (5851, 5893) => -0.7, 11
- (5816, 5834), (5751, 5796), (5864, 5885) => -1.0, 11.1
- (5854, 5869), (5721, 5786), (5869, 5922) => -0.9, 10.7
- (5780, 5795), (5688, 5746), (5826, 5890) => 0.1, 11.1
